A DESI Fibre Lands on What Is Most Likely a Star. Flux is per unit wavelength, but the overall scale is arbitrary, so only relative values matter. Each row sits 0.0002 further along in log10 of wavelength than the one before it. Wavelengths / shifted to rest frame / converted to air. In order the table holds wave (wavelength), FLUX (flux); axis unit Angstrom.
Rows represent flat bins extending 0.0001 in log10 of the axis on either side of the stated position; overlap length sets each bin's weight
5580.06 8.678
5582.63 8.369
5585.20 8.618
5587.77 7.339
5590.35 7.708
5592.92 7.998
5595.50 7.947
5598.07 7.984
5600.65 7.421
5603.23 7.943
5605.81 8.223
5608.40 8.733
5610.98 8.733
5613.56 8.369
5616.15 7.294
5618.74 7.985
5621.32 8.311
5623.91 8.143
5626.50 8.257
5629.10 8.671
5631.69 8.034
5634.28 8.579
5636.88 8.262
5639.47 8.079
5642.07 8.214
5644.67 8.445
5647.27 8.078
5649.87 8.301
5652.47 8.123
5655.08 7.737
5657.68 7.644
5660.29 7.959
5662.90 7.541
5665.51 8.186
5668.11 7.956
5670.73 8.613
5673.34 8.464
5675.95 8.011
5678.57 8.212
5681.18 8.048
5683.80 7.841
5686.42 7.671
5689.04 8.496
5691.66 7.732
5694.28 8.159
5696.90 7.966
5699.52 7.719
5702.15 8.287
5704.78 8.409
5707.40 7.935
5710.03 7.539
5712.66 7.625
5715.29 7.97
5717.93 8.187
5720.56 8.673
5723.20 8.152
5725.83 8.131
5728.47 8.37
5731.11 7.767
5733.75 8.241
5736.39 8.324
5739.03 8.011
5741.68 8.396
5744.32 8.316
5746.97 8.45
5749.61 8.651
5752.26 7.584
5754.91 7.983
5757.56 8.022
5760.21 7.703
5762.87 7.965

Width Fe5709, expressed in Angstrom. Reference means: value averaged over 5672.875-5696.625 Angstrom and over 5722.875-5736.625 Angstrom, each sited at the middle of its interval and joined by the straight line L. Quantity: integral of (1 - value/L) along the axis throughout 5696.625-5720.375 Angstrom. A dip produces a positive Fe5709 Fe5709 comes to 0.3 Angstrom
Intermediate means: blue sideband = 8.05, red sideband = 8.15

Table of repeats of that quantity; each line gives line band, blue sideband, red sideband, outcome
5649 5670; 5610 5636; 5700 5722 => 0.6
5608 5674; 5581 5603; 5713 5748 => -1.1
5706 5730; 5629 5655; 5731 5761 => 0.3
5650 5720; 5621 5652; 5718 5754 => 2.0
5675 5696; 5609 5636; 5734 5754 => 0.6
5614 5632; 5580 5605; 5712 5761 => -0.2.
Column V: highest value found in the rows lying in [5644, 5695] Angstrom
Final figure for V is 8.613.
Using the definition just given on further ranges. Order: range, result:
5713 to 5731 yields 8.673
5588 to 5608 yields 8.223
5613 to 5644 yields 8.671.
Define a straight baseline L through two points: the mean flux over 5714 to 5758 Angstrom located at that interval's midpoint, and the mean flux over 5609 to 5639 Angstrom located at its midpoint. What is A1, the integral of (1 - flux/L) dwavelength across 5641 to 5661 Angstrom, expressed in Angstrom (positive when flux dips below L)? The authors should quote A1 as 0.4 Angstrom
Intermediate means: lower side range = 8.25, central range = 8.06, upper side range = 8.19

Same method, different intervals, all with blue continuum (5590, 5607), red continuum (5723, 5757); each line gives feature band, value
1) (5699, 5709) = 0.0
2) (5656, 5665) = 0.3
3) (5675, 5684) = 0.0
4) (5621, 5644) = -0.9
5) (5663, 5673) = -0.2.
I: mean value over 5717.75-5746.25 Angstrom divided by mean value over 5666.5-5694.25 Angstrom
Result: 1.0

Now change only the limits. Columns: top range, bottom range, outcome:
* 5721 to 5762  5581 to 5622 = 1.01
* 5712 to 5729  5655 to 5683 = 1.02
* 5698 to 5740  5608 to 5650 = 0.98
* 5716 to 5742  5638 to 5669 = 1.02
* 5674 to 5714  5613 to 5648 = 0.97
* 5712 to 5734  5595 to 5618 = 1.01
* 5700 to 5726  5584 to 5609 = 1.01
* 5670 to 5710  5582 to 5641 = 0.99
